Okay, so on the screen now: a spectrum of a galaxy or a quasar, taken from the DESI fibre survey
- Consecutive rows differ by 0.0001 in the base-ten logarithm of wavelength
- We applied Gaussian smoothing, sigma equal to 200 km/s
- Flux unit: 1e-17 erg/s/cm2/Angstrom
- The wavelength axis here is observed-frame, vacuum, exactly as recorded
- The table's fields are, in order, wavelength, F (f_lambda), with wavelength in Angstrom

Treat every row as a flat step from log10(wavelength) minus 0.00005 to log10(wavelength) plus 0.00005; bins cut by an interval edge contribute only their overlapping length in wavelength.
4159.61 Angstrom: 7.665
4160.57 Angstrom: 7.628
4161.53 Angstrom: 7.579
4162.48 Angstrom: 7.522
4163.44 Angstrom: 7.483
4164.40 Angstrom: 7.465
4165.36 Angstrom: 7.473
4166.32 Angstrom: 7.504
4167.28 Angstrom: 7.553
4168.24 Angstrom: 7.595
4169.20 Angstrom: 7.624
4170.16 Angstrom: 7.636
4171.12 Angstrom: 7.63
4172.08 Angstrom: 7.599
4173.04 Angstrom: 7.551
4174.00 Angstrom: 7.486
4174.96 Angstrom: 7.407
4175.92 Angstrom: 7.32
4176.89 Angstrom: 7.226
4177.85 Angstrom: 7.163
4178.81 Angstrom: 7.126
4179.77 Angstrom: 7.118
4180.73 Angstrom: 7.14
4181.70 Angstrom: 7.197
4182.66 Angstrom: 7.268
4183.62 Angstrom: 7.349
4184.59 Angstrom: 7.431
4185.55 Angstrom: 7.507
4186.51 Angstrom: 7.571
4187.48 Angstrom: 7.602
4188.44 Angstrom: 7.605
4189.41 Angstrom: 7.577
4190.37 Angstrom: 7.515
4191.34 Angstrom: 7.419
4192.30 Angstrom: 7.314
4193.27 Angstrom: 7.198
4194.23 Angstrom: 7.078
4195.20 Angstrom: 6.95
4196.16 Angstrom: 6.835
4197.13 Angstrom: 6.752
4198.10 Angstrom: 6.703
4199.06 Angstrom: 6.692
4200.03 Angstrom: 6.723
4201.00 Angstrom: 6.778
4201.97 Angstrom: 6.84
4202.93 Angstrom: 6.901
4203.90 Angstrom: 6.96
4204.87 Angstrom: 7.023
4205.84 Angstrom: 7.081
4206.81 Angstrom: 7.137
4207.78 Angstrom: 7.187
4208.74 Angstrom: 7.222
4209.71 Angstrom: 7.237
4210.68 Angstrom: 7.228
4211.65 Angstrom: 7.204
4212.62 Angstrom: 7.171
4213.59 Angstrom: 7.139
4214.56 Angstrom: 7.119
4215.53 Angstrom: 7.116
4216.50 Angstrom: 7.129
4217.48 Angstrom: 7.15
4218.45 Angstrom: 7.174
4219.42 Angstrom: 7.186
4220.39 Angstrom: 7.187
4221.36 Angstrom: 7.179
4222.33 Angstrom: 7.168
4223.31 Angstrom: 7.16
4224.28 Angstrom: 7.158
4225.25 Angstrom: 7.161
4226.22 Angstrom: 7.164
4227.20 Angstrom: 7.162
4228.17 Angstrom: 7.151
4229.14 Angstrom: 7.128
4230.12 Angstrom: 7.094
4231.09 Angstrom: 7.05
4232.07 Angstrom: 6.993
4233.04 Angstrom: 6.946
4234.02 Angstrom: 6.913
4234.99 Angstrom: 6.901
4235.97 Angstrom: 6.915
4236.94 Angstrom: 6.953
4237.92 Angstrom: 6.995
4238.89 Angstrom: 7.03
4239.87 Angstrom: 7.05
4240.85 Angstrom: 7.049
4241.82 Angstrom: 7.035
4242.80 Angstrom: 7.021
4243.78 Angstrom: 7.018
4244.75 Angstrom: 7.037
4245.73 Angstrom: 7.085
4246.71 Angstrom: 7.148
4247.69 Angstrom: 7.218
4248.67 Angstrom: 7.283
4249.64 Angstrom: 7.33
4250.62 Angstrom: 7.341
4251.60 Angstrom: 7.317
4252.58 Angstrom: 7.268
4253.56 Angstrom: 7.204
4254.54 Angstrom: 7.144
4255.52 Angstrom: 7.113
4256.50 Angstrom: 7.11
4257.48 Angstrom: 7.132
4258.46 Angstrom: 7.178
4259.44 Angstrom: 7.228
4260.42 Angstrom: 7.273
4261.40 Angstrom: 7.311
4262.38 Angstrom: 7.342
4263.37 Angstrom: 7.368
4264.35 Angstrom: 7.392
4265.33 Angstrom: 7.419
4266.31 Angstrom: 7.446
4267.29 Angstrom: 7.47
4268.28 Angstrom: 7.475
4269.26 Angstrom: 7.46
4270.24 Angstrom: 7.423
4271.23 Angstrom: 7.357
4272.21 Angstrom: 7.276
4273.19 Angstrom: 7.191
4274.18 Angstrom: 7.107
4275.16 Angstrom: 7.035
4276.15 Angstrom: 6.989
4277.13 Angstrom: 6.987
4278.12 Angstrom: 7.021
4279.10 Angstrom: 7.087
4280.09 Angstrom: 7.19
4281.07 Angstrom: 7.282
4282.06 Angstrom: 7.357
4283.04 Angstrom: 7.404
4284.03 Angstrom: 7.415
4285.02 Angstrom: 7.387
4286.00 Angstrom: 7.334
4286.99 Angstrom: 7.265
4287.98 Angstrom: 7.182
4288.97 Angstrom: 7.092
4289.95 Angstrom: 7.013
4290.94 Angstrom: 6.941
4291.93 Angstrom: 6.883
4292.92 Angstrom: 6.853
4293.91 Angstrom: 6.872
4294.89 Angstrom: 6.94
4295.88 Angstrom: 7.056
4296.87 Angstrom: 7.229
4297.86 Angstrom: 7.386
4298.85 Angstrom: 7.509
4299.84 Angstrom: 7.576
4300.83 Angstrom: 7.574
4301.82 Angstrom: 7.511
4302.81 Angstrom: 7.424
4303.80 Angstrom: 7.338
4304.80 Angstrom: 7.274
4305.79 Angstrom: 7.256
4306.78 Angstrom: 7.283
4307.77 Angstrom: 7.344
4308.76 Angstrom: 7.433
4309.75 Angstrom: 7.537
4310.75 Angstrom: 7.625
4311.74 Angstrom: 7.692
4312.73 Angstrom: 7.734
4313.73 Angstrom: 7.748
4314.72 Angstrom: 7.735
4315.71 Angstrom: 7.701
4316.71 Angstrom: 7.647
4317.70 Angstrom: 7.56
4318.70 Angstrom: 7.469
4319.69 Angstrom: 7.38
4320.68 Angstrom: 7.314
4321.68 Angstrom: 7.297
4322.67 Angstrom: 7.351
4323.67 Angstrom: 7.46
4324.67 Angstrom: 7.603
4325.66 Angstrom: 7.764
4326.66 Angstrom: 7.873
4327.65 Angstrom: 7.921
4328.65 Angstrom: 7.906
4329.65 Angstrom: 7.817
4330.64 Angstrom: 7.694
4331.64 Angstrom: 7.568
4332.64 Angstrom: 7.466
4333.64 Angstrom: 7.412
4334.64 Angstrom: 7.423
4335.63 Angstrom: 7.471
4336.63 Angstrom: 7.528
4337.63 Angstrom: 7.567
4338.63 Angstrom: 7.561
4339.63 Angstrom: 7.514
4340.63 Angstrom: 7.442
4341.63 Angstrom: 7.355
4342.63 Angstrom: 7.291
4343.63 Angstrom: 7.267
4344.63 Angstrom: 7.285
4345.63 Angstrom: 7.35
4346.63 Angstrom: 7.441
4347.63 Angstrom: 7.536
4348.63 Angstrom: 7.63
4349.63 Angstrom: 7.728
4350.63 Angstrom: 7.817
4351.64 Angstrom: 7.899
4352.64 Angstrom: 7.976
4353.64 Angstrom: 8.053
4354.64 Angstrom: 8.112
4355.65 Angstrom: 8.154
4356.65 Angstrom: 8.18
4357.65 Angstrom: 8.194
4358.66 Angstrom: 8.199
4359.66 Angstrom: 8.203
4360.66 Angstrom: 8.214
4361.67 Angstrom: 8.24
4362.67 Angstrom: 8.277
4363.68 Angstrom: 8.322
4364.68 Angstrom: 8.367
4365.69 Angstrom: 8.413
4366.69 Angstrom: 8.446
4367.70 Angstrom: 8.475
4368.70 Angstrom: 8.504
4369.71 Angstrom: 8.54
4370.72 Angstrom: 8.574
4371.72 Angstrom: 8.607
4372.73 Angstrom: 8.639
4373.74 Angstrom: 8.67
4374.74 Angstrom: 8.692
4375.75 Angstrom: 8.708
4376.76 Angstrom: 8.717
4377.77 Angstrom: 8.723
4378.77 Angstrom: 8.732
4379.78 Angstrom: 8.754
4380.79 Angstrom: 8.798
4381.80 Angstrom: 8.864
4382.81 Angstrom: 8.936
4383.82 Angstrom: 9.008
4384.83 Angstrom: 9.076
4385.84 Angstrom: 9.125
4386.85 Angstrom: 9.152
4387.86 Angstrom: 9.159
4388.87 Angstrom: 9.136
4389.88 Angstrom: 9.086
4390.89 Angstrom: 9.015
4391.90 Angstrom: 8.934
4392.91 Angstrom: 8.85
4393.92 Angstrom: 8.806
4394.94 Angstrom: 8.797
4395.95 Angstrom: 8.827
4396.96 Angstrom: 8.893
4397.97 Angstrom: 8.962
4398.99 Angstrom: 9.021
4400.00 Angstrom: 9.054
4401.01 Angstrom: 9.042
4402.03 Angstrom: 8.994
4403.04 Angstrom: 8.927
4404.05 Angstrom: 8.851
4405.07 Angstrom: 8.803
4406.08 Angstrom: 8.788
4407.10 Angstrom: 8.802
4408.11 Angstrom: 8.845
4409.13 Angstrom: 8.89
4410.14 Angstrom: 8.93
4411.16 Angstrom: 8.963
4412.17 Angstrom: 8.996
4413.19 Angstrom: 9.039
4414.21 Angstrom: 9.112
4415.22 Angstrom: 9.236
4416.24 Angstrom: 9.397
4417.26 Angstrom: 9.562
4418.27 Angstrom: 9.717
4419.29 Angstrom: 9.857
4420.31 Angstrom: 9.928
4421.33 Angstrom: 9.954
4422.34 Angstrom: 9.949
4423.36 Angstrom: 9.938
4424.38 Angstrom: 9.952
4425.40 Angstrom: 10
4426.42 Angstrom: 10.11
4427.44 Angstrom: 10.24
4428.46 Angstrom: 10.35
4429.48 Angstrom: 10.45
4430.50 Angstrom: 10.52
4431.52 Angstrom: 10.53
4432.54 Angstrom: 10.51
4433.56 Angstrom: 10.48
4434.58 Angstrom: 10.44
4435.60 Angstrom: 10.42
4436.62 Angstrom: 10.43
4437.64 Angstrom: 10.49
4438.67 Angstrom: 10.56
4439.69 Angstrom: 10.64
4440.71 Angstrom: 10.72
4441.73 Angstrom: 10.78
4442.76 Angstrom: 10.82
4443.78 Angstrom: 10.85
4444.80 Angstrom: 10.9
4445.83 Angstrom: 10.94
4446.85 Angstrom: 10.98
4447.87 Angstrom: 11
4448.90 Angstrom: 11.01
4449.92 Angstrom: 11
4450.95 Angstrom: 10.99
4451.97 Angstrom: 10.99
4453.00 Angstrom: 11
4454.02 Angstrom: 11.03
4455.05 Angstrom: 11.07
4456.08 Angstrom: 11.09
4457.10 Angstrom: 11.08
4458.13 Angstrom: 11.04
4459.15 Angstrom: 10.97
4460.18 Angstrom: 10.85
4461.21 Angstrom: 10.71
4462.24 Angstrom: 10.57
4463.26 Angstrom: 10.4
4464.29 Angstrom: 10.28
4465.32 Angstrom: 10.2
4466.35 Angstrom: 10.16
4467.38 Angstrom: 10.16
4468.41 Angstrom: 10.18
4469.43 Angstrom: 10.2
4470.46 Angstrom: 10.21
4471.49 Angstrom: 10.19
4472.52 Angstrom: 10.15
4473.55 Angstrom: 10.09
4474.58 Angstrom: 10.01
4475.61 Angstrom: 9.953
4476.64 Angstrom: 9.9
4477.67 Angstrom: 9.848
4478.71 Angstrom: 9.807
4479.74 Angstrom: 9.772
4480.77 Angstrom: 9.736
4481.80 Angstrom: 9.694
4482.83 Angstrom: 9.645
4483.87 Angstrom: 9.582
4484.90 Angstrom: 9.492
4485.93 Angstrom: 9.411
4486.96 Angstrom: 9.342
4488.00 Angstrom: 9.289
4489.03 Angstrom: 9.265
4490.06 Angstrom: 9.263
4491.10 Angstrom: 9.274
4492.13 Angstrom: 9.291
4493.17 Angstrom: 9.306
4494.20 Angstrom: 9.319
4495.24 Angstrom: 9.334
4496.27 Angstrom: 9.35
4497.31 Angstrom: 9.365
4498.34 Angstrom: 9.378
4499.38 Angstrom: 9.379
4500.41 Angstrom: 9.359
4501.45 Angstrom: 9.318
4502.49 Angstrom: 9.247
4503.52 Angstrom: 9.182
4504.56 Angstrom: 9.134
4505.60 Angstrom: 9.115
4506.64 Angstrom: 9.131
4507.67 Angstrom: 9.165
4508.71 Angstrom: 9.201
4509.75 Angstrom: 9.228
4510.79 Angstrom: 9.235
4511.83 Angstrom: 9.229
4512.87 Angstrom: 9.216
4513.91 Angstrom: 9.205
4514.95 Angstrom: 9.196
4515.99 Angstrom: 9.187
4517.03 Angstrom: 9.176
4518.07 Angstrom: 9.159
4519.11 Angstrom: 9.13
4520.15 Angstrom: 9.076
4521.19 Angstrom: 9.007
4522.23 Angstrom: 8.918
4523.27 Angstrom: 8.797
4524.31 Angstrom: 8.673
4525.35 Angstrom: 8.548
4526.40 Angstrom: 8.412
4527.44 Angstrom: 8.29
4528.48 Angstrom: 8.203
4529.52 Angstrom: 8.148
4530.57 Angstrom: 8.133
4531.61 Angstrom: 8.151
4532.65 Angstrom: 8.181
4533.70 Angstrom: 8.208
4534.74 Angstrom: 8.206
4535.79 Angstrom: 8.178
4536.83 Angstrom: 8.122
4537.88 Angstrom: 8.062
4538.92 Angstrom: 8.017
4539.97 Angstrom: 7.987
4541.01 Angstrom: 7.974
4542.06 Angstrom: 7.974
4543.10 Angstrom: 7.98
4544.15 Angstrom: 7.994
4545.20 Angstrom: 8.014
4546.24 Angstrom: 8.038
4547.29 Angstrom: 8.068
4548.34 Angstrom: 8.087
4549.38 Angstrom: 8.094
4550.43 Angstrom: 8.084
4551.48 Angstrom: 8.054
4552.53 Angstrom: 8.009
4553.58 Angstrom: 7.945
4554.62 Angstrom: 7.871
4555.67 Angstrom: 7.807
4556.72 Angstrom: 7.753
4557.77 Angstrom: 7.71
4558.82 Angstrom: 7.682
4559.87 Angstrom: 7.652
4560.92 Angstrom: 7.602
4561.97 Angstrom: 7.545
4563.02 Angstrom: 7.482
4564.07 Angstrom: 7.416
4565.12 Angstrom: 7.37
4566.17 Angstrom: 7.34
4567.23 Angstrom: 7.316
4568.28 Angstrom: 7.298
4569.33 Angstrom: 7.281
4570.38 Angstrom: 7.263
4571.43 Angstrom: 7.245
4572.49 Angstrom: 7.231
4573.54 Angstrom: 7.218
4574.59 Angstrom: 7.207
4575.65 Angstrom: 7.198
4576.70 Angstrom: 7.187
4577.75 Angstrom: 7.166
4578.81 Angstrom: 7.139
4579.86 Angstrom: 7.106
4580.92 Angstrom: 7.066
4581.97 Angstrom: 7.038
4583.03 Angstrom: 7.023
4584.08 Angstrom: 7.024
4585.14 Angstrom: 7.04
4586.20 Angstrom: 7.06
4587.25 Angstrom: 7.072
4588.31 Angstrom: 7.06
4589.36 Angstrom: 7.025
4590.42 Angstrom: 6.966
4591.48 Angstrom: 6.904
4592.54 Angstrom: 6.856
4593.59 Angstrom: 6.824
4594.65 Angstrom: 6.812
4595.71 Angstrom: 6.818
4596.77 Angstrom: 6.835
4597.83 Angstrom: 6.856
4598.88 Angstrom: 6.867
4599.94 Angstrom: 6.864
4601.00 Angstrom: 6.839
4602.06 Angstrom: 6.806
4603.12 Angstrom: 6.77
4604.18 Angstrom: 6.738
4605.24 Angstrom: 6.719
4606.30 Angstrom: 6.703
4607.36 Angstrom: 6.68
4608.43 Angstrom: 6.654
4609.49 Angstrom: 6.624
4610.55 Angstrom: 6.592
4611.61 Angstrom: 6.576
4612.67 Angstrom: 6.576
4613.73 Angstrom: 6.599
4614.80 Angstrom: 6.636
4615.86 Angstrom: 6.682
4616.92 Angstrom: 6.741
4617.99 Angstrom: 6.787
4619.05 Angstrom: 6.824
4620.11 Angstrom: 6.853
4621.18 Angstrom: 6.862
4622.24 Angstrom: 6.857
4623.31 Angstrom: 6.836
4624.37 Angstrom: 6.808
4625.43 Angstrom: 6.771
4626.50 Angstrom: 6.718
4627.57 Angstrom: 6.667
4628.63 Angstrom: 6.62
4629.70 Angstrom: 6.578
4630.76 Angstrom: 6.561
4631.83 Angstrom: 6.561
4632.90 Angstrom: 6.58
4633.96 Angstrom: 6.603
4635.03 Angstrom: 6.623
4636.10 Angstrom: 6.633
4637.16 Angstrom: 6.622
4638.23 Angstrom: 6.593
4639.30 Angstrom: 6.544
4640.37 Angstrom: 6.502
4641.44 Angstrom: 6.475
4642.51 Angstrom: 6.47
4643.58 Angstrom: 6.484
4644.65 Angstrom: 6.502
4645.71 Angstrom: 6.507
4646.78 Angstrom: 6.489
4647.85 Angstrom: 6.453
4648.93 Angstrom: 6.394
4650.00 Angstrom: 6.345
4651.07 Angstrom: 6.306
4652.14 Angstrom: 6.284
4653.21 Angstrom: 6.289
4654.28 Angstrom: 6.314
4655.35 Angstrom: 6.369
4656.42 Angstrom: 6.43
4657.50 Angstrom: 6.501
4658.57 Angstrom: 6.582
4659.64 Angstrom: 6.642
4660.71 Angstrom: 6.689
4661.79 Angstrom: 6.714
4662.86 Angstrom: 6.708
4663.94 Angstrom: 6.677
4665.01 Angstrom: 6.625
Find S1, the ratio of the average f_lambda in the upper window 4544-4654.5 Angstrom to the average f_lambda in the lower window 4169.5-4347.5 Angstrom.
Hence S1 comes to 0.96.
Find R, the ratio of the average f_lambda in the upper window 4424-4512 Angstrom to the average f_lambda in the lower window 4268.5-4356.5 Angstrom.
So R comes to 1.36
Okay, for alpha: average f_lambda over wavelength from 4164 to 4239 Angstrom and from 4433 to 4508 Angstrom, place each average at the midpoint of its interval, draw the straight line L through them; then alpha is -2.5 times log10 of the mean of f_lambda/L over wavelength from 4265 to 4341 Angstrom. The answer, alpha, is 0.12 mag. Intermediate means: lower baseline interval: 7.2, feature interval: 7.39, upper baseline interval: 10.1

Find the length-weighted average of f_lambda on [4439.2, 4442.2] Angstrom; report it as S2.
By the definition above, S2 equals 10.7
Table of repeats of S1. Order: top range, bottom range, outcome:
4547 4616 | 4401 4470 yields 0.71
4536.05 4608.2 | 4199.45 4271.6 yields 1.03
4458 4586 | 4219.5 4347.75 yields 1.19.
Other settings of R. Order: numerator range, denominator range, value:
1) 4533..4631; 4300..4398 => 0.90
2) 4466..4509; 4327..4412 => 1.15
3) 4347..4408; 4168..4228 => 1.19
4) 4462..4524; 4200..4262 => 1.34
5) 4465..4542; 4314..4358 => 1.20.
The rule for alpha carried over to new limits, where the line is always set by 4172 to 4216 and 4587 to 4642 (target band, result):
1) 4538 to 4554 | -0.18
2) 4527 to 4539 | -0.20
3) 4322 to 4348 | -0.07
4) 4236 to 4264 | -0.01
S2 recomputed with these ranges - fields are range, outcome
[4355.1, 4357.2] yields 8.16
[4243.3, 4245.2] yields 7.05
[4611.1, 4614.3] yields 6.58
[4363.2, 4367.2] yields 8.39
